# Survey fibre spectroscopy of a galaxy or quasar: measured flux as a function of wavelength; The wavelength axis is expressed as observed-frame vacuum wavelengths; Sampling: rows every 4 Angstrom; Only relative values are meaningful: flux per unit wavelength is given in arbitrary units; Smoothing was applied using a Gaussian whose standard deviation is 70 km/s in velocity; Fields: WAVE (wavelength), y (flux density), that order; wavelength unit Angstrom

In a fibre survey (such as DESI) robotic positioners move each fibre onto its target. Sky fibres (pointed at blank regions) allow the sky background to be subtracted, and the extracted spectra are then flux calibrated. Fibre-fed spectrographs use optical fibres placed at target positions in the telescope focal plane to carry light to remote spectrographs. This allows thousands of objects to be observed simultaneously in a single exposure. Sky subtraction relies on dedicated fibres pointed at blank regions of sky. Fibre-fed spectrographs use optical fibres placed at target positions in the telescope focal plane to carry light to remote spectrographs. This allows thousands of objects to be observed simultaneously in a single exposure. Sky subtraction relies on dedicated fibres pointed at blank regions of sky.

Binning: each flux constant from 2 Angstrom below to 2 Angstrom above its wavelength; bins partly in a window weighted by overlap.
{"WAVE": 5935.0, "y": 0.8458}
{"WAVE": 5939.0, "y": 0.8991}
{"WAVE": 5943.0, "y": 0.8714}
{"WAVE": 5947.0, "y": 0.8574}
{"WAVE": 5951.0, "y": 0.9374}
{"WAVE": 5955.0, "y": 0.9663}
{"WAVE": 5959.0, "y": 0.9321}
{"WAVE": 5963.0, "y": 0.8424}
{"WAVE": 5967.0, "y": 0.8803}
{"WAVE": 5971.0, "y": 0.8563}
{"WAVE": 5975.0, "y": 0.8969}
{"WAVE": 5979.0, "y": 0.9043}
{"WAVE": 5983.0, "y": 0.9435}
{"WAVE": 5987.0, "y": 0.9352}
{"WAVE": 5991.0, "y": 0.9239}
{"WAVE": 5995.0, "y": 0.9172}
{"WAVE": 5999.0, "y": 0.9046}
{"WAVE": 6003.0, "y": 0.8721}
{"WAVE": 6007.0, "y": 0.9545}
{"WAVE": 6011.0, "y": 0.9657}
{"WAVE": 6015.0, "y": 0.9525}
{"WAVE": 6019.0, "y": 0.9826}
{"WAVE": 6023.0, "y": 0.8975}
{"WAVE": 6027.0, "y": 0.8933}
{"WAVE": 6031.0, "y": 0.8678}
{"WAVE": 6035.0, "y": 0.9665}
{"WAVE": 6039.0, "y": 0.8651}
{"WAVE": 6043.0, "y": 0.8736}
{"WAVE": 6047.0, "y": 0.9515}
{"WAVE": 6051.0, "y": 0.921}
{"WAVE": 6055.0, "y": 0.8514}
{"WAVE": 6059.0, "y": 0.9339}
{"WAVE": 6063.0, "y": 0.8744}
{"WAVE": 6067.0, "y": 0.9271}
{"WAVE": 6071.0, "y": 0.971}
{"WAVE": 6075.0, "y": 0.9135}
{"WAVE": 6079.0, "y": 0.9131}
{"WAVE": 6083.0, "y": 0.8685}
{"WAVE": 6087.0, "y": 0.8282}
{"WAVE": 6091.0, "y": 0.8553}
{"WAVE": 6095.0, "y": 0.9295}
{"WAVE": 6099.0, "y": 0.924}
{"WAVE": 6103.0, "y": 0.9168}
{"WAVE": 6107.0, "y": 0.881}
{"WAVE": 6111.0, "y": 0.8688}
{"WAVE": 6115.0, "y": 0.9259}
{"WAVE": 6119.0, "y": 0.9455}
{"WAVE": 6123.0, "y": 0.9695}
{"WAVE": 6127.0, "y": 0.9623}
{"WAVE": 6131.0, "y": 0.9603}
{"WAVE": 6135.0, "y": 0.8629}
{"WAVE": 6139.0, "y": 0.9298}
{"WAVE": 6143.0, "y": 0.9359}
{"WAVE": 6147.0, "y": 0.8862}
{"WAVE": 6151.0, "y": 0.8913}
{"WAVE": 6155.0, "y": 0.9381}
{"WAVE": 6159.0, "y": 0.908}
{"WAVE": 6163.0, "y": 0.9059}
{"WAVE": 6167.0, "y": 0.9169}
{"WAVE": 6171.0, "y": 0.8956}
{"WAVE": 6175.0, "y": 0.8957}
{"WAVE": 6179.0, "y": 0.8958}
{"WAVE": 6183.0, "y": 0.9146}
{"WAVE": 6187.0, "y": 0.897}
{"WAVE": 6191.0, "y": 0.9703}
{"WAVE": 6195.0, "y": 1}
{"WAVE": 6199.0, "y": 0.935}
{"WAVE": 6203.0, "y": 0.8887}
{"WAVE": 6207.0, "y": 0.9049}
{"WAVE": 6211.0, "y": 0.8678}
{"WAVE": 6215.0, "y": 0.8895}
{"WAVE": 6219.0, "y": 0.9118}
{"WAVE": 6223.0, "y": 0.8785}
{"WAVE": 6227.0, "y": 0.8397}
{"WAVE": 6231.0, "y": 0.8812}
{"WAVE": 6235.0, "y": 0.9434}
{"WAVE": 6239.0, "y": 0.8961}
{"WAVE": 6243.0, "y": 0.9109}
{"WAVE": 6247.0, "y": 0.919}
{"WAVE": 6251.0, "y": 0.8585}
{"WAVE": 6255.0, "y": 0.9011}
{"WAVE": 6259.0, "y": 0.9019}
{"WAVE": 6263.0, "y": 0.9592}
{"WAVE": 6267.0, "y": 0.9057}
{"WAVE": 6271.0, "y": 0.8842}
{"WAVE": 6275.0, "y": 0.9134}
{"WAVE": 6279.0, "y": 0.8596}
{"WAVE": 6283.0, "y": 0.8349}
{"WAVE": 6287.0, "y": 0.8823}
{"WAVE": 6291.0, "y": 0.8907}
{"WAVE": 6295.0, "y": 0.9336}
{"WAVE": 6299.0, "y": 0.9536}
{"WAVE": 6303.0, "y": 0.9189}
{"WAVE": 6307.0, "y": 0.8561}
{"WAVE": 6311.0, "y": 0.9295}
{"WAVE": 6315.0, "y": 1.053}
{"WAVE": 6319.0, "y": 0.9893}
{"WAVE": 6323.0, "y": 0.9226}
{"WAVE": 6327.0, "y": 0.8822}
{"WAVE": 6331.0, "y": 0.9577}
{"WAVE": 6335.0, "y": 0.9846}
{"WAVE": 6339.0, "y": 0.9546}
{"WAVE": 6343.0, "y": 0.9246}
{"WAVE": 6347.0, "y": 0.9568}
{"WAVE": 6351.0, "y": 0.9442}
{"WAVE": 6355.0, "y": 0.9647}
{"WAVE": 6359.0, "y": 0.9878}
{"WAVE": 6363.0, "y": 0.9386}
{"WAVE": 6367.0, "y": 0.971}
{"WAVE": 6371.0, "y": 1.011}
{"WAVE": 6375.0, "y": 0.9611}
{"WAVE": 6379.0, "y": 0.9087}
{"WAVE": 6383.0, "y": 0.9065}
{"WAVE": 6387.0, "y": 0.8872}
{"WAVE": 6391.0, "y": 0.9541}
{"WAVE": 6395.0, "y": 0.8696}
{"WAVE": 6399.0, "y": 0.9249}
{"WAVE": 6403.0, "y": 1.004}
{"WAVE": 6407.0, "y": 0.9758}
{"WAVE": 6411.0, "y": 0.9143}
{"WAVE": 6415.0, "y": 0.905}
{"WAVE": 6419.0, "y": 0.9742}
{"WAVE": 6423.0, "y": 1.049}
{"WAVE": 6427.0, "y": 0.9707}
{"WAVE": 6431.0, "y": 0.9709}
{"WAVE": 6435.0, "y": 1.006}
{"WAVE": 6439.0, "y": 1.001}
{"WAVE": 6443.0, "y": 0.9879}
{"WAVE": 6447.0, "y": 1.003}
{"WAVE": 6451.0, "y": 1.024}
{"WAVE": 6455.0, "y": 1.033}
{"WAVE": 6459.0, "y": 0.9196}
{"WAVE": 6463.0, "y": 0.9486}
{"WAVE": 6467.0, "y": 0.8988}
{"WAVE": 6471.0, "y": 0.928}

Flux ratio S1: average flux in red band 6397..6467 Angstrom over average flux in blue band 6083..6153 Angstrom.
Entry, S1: 1.1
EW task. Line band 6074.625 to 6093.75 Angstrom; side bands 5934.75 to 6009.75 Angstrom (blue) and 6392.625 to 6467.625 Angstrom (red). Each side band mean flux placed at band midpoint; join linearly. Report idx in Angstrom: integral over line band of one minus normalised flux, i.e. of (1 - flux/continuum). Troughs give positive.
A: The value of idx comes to 0.9 Angstrom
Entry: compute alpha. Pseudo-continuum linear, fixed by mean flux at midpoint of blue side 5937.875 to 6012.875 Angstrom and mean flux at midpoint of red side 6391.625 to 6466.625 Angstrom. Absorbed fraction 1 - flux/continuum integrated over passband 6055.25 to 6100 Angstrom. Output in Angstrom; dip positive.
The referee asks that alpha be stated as 1.0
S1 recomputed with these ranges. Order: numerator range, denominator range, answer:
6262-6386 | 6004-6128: 1.02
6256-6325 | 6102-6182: 1.00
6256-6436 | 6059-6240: 1.03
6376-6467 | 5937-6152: 1.05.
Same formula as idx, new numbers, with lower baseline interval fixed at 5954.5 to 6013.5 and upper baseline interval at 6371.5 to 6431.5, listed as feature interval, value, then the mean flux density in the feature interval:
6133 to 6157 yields 0.5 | 0.907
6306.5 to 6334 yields -0.2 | 0.948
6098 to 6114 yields 0.4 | 0.898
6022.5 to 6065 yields 0.8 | 0.9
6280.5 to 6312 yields 1.3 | 0.898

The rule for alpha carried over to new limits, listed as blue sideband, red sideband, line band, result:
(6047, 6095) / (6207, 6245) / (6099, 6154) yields -1.3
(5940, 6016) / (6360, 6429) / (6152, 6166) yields 0.2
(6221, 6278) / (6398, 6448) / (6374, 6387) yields 0.6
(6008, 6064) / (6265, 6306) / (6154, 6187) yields -0.1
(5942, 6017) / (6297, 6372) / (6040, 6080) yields 0.4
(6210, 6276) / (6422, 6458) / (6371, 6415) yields 2.0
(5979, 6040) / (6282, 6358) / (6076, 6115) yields 1.5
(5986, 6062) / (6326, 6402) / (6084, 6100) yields 0.7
